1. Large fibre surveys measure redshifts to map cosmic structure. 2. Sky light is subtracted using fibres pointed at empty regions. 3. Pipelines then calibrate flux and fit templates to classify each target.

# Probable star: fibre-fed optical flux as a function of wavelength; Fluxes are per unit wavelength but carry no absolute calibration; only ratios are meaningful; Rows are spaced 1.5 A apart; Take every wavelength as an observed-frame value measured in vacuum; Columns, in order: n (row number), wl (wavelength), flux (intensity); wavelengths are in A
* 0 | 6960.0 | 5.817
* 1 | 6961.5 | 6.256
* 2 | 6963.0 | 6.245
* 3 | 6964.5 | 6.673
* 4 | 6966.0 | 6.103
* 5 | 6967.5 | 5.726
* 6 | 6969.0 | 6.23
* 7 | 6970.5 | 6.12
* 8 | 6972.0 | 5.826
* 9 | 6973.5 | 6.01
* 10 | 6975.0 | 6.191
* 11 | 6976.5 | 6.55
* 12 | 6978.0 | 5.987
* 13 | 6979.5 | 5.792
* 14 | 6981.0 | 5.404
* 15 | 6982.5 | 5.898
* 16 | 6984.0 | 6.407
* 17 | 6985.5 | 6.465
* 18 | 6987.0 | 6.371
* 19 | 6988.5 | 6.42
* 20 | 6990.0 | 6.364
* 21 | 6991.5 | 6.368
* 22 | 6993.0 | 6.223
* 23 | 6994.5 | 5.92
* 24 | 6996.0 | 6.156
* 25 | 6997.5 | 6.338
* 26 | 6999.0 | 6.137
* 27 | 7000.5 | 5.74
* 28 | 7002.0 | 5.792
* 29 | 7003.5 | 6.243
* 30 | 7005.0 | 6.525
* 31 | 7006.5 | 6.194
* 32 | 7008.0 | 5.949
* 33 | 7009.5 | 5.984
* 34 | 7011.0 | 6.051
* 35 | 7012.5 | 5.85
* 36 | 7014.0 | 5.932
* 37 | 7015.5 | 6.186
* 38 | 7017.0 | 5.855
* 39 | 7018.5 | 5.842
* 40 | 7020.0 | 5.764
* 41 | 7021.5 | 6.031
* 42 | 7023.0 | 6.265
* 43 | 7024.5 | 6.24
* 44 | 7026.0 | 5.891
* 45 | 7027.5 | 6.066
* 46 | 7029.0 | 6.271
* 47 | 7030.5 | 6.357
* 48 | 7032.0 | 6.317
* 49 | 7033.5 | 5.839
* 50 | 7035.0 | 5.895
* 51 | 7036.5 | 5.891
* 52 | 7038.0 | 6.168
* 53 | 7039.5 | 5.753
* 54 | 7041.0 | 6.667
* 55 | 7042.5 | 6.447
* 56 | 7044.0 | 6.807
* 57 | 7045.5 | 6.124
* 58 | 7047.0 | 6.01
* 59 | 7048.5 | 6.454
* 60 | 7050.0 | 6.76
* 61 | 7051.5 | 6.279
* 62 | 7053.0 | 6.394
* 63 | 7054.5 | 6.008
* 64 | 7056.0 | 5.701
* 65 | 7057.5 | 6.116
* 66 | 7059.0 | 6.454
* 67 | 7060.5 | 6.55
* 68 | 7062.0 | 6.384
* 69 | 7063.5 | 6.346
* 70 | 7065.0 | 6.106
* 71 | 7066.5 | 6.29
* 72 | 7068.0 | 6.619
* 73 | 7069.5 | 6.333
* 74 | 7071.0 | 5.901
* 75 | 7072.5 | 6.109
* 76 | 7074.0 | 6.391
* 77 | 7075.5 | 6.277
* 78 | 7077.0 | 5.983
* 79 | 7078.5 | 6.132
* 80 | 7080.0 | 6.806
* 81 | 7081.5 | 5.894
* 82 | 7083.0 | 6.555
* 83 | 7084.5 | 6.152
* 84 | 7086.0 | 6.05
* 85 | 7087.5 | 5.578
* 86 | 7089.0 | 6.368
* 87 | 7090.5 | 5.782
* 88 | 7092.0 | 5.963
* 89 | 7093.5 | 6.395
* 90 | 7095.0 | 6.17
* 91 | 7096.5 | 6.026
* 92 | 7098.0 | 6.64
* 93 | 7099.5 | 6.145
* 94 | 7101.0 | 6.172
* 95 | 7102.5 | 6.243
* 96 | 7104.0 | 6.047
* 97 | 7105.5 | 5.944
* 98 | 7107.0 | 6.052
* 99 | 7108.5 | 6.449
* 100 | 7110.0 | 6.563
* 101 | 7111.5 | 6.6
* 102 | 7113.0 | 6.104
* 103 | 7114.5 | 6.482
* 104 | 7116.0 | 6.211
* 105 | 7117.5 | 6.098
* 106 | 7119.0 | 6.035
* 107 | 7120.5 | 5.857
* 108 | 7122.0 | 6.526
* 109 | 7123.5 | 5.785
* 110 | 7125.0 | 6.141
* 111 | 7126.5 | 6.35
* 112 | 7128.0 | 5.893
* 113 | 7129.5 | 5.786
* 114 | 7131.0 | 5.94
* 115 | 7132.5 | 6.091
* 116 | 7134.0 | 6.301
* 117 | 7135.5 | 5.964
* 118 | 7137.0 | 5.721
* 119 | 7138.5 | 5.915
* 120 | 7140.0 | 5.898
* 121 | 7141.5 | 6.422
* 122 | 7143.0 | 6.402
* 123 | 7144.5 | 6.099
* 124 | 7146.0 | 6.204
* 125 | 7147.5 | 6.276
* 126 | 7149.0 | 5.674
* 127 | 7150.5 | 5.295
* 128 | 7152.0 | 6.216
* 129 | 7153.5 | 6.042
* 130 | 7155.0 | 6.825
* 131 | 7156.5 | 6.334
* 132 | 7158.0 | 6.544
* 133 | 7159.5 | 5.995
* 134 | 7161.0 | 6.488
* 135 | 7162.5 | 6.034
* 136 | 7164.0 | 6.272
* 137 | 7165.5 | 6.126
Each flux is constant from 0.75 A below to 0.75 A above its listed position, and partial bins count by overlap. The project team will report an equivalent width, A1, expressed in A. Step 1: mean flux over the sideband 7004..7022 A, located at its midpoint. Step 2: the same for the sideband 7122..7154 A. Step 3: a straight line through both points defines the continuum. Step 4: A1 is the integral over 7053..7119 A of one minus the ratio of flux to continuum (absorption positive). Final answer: -2.06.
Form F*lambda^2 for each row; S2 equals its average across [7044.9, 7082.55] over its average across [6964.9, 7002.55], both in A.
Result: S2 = 1.05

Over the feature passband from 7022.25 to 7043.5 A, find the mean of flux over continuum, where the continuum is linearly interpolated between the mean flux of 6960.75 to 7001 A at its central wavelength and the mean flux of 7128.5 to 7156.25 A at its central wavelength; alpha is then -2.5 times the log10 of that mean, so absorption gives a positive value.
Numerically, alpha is -0.01 mag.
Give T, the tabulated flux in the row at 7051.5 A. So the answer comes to 6.279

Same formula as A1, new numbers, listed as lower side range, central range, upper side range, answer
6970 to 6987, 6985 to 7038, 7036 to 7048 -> 0.48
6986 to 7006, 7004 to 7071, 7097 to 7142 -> 0.05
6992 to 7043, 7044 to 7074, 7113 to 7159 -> -0.91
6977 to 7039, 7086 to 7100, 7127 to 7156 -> -0.11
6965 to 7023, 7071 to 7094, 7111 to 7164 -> -0.15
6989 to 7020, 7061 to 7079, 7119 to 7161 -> -0.47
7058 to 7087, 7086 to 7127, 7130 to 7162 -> 0.21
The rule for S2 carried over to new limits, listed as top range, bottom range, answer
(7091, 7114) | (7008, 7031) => 1.06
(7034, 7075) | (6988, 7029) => 1.04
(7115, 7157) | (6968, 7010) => 1.04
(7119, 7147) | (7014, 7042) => 1.03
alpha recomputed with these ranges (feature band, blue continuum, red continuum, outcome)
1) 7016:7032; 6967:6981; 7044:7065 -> 0.02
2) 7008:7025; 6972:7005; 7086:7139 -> 0.02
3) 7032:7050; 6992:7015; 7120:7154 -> -0.03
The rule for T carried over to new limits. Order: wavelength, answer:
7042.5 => 6.447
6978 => 5.987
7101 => 6.172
